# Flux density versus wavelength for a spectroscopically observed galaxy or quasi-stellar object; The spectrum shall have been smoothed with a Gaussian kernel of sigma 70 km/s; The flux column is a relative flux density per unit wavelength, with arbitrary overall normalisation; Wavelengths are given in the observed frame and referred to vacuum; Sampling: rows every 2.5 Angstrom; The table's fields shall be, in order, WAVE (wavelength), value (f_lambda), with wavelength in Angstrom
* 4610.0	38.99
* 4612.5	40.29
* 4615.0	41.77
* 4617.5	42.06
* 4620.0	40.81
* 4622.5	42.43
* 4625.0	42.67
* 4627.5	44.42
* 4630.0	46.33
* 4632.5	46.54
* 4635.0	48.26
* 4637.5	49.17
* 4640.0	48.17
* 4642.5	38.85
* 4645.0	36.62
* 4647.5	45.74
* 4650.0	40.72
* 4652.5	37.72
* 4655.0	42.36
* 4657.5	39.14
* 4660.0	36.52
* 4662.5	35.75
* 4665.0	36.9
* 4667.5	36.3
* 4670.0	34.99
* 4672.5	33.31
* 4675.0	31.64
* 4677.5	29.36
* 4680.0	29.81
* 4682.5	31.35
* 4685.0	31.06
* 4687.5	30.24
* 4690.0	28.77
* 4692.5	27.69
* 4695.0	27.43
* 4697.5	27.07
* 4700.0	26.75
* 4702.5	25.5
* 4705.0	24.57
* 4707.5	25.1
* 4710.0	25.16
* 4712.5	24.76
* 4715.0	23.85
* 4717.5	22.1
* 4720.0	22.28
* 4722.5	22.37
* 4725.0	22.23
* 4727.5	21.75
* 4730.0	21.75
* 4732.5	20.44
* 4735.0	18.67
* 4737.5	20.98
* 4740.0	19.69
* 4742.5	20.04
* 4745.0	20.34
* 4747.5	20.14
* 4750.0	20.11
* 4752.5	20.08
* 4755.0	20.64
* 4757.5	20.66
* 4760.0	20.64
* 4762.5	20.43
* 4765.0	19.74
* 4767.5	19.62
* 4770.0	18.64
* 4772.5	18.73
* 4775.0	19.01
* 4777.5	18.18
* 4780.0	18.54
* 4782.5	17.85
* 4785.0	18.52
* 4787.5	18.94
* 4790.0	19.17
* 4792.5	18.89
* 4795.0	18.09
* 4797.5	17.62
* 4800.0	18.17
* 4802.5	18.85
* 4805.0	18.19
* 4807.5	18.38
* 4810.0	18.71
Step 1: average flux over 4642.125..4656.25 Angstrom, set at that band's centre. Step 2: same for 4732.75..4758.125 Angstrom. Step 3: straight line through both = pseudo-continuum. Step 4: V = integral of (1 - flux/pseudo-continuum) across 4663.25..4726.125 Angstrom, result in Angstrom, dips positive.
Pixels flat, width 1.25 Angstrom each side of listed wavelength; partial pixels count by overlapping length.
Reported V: 5.8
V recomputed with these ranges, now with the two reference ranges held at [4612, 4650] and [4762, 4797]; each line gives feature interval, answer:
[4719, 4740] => 4.6 Angstrom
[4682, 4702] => 2.9 Angstrom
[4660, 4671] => 0.5 Angstrom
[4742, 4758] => 2.3 Angstrom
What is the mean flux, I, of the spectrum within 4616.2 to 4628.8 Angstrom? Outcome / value 42.5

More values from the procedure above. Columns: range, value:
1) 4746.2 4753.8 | 20.1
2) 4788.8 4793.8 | 19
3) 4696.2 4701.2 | 26.9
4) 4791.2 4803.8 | 18.3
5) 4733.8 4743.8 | 19.9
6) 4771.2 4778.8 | 18.6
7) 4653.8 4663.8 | 38.4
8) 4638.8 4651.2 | 42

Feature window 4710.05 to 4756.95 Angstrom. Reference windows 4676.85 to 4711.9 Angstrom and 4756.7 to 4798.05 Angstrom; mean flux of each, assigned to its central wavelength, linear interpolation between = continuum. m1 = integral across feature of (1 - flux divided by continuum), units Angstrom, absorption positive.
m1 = 4.6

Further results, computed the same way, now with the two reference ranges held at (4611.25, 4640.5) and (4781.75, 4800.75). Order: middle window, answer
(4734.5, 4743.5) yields 2.3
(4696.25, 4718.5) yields 4.6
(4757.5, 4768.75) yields 1.3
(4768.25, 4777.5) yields 1.1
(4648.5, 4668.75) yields 0.5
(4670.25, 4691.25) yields 2.8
